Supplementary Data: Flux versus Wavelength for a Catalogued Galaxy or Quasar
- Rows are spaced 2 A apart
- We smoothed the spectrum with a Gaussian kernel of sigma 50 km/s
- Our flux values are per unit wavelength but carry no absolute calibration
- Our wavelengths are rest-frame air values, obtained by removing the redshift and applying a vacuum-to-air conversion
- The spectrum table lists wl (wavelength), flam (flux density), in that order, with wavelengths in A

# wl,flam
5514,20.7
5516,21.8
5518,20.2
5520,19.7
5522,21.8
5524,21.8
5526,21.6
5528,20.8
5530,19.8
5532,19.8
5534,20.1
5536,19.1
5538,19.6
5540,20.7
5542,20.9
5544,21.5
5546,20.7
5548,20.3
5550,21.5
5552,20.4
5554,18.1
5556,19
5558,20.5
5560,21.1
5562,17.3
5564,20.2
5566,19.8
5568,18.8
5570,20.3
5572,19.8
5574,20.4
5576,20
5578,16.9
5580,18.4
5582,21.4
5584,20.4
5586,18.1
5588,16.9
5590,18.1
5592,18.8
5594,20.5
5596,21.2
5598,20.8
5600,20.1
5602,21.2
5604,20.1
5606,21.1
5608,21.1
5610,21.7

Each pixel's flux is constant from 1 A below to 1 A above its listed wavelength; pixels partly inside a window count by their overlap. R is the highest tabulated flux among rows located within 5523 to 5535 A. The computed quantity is 21.8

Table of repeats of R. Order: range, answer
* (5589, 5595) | 20.5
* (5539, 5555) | 21.5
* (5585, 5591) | 18.1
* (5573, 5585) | 21.4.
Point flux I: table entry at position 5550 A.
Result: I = 21.5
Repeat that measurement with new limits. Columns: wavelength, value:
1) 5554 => 18.1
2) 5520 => 19.7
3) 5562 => 17.3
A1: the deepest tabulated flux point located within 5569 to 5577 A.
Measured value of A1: 19.8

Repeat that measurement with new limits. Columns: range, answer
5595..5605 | 20.1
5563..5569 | 18.8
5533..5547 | 19.1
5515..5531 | 19.7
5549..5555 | 18.1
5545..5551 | 20.3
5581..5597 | 16.9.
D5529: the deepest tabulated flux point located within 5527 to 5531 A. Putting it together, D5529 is 19.8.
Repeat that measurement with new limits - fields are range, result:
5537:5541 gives 19.6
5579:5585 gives 18.4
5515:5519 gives 20.2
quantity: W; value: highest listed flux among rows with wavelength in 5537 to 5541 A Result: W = 20.7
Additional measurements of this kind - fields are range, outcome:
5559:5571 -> 21.1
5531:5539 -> 20.1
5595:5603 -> 21.2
